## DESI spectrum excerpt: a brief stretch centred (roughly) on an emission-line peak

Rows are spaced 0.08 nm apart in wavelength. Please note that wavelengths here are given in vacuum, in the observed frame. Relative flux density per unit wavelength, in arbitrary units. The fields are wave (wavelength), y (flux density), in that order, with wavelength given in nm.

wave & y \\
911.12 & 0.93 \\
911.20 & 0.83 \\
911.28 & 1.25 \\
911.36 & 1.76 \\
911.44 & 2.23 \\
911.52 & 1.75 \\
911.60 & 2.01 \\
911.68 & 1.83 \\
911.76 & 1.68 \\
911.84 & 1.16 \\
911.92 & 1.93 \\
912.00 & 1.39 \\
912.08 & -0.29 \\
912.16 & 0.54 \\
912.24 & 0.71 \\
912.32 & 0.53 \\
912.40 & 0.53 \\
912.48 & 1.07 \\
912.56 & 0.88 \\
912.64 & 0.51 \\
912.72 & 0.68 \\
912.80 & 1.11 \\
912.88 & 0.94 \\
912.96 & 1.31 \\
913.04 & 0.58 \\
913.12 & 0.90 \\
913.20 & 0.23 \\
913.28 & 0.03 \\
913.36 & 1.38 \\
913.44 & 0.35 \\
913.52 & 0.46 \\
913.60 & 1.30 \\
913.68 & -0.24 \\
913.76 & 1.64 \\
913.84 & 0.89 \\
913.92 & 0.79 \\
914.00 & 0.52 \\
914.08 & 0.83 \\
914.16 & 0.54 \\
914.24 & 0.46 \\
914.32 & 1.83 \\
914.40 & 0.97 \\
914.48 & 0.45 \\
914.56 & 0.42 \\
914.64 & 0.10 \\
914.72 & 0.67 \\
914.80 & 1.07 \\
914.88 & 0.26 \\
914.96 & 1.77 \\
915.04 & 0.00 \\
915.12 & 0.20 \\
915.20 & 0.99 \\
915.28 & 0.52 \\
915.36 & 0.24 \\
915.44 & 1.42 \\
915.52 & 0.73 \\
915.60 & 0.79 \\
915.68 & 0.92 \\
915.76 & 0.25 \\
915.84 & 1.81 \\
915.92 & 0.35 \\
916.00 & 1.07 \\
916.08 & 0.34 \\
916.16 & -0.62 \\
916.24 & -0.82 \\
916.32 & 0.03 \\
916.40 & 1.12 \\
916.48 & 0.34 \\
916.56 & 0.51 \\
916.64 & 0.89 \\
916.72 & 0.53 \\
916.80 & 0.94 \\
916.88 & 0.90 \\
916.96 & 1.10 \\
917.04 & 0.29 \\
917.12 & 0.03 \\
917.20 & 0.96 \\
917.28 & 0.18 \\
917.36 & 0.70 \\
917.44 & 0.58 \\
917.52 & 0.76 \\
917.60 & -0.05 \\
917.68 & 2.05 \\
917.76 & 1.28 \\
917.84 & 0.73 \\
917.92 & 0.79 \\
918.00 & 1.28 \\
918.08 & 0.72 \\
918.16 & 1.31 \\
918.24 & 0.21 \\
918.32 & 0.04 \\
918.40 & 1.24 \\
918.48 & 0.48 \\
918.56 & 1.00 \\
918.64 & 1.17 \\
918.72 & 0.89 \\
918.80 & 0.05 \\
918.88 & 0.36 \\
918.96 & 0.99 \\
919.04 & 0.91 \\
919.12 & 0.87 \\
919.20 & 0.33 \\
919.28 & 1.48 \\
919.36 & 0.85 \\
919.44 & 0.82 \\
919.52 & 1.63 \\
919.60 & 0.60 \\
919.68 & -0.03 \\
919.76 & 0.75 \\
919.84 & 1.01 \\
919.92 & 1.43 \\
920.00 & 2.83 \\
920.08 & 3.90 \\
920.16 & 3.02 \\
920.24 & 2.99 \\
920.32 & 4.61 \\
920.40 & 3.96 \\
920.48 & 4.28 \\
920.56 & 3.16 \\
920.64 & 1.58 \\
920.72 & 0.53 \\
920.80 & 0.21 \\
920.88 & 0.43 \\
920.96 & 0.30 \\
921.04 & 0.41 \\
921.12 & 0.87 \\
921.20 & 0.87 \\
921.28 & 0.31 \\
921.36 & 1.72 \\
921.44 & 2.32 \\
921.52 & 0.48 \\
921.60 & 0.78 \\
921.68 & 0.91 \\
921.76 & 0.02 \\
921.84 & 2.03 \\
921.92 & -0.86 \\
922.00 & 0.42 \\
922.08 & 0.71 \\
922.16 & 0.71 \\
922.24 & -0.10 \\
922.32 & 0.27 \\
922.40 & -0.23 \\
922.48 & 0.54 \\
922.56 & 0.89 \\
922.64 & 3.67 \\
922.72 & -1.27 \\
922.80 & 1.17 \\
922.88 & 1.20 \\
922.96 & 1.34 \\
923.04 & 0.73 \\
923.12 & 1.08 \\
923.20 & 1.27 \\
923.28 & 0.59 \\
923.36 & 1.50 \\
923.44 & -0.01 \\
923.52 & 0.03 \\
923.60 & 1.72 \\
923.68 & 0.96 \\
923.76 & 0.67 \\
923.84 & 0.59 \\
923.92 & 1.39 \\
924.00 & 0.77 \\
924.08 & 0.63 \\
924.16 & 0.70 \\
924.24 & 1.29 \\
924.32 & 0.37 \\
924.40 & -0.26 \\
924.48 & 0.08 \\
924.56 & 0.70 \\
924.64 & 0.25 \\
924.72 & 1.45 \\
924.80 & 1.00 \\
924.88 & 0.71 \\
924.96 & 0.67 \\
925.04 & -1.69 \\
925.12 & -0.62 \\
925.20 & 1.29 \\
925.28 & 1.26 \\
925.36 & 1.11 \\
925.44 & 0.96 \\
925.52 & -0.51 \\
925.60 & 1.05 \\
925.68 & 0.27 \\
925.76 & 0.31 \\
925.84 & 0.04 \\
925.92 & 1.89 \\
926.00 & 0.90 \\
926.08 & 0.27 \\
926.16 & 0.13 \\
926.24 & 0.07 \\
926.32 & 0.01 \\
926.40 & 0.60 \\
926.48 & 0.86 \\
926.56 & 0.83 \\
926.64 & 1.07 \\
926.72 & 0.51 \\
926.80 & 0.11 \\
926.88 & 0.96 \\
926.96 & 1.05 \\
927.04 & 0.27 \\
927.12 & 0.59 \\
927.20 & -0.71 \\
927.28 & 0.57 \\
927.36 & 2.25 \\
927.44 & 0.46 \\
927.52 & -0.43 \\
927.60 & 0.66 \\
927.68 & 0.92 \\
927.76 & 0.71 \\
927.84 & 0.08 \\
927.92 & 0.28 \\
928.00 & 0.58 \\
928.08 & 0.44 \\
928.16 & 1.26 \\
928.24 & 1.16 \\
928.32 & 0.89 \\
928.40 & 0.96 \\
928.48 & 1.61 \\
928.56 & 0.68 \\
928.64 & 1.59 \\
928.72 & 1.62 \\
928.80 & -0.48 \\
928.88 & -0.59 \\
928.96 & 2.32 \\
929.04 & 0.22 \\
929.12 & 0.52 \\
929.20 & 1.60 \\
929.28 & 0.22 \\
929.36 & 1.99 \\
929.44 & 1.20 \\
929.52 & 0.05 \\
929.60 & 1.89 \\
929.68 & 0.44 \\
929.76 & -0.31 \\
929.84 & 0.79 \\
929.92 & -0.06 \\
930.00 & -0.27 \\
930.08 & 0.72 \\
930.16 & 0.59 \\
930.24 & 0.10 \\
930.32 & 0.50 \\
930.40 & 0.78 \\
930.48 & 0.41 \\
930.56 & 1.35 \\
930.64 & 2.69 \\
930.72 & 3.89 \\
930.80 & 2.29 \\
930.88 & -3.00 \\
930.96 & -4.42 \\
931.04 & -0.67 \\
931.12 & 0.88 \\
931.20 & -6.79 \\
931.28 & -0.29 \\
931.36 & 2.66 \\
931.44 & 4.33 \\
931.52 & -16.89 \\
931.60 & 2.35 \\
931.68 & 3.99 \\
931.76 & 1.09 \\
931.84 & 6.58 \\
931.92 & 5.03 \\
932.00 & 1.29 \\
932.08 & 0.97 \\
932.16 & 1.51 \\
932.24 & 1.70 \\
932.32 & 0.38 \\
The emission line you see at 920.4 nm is [O III] 5007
